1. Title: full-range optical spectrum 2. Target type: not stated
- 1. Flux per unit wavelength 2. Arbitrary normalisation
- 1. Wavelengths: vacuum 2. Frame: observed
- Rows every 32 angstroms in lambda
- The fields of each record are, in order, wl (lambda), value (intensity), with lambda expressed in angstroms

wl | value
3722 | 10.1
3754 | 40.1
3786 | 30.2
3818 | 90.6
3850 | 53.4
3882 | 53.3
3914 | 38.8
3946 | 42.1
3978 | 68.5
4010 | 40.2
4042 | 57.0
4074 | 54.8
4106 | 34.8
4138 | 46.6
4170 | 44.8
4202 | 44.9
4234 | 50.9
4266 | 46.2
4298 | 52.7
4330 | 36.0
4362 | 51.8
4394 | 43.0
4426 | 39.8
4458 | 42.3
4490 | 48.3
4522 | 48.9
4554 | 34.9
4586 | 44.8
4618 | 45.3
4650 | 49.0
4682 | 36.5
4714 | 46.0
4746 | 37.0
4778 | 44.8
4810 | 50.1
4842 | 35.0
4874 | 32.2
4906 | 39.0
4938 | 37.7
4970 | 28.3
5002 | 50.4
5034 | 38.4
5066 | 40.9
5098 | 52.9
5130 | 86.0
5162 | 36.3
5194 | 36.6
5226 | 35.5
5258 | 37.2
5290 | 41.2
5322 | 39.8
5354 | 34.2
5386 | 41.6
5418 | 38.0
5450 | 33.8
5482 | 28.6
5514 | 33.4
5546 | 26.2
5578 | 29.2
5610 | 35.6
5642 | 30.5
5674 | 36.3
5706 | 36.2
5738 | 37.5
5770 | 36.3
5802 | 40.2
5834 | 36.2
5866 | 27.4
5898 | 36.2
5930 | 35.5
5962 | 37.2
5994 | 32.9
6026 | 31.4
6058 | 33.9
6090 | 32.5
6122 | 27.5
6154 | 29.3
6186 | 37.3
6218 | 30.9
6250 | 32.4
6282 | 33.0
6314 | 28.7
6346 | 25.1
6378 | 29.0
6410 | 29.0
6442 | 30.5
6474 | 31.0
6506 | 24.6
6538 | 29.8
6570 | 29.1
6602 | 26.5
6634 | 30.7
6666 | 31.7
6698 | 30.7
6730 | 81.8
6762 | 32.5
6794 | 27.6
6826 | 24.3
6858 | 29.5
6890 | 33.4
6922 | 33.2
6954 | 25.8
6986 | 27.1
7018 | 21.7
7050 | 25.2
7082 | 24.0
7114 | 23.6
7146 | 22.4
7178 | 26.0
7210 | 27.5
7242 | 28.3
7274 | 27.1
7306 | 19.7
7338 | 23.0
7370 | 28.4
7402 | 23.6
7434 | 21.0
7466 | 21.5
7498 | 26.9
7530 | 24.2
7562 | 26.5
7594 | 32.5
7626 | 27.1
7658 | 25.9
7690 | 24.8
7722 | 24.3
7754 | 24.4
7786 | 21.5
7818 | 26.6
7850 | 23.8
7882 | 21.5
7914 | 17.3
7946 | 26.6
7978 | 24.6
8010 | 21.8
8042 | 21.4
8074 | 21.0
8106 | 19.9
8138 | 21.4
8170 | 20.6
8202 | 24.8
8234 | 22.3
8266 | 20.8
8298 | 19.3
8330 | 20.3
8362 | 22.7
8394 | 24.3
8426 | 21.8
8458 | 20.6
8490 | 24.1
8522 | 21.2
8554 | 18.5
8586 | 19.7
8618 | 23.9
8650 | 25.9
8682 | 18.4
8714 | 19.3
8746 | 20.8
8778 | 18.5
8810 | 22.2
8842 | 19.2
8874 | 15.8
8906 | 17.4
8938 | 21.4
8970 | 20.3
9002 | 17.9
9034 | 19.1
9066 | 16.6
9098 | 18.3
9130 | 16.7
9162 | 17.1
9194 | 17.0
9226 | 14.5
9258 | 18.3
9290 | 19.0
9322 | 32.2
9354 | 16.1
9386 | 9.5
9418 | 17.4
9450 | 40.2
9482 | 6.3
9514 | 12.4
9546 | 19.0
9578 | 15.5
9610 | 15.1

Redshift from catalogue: 0.03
